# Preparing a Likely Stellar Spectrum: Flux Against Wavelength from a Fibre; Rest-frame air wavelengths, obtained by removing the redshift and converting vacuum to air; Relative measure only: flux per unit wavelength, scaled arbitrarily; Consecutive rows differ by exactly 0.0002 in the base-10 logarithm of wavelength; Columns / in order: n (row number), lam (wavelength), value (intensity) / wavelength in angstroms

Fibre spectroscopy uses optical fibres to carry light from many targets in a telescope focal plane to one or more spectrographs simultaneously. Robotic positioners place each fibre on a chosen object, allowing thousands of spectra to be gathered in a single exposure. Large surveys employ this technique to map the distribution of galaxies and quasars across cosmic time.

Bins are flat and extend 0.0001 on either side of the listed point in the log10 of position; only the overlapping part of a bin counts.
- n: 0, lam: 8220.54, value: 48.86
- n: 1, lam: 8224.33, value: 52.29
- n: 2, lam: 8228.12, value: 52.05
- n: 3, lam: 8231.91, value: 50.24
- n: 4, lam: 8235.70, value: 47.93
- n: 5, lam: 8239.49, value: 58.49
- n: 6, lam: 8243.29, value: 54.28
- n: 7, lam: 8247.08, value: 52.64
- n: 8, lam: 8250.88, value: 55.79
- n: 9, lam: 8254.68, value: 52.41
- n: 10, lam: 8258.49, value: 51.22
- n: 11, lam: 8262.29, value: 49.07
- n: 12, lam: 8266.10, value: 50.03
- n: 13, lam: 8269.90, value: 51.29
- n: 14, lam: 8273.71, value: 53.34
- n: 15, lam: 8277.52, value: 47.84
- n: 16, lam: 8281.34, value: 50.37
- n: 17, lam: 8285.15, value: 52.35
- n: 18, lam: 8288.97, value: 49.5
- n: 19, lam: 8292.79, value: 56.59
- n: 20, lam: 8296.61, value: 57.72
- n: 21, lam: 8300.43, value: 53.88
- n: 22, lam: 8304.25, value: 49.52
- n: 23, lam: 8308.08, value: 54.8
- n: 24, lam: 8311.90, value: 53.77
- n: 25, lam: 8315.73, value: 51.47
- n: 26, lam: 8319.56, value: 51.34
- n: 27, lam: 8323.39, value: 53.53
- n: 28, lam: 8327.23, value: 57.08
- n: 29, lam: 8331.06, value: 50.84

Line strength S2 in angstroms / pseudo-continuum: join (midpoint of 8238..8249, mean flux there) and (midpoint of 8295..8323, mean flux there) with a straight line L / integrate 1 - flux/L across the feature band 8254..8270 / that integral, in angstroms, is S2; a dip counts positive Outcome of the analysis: 1.14 angstroms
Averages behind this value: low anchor 55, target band 50.6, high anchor 53.2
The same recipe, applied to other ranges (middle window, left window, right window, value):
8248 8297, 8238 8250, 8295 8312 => 2.3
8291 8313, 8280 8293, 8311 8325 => -1.0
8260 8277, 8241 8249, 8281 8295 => 0.8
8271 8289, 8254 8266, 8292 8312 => 0.5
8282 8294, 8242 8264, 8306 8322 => 0.1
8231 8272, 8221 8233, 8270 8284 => -0.9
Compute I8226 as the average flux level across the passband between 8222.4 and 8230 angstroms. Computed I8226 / 52.1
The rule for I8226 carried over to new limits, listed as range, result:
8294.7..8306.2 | 53.7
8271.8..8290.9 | 50.7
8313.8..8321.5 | 51.4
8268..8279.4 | 50.8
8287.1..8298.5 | 54.6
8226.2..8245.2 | 52.6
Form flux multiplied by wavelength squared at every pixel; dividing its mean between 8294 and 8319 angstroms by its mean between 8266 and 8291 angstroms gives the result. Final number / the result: 1.1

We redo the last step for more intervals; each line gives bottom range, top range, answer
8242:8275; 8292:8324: 1.04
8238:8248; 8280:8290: 0.93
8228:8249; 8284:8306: 1.03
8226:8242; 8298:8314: 1.03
